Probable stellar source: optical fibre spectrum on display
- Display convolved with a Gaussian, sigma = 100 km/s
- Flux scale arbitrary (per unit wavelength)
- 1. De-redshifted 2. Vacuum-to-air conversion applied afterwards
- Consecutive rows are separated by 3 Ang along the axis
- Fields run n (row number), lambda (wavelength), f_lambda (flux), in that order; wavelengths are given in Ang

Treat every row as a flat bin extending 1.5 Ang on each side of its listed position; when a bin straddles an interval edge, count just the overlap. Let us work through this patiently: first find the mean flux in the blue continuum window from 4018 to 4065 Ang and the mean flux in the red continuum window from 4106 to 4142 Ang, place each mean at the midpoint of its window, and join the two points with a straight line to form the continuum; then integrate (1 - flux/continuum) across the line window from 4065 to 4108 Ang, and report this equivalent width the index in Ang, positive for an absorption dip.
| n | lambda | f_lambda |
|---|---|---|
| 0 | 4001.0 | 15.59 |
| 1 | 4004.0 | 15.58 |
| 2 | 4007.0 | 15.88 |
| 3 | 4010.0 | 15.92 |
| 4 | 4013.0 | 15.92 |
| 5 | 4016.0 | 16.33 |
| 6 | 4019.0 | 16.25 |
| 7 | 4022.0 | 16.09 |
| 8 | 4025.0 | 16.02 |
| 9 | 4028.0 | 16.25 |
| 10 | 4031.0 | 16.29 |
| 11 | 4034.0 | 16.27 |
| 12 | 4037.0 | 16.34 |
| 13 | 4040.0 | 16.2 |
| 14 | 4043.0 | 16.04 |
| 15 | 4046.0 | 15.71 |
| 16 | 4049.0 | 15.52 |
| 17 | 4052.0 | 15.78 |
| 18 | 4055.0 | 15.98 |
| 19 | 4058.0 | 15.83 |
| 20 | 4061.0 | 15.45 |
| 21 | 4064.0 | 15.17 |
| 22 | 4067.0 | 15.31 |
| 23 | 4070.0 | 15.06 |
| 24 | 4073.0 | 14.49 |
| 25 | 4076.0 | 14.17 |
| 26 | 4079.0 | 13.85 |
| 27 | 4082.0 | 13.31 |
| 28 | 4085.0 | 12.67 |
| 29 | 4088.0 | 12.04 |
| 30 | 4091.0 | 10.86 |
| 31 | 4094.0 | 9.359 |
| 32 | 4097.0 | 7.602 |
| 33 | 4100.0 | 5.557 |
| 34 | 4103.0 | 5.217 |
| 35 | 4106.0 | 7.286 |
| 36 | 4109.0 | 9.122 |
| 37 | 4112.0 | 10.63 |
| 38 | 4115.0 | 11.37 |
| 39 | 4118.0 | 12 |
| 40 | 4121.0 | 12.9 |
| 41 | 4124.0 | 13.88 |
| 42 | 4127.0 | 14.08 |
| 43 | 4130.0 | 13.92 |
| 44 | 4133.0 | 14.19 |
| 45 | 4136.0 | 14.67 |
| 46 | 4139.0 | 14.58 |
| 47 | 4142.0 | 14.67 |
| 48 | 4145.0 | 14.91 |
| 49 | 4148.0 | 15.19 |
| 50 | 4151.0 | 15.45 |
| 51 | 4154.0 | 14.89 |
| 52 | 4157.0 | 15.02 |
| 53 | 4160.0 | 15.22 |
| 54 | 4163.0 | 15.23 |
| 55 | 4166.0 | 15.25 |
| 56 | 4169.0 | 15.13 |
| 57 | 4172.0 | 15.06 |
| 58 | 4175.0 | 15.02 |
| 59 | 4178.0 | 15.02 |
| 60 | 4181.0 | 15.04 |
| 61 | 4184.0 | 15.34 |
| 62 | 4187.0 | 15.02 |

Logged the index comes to 9.3 Ang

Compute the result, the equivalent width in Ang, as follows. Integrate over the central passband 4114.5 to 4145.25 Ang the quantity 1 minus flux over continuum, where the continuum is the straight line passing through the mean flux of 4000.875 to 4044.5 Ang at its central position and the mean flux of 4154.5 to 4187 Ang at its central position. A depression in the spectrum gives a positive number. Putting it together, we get 3.22 Ang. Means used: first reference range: 16.1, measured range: 13.8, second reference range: 15.1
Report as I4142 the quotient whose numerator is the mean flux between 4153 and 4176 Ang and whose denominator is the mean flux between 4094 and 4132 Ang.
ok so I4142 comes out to 1.5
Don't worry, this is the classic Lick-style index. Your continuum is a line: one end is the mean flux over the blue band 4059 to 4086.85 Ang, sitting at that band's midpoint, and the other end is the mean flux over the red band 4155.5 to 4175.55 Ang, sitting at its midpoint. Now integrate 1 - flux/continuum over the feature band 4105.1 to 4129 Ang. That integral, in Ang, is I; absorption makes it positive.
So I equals 5.2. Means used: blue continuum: 14.4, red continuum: 15.1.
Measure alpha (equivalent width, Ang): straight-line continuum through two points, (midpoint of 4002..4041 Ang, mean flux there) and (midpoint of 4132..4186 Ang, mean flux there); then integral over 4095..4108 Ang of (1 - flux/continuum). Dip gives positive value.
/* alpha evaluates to 7.4 Ang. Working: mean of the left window 16.1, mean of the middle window 6.63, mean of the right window 15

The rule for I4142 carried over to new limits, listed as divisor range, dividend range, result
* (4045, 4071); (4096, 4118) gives 0.54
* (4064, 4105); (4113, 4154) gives 1.21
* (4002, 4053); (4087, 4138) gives 0.68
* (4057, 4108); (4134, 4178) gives 1.26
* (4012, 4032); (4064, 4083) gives 0.89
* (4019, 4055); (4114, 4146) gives 0.86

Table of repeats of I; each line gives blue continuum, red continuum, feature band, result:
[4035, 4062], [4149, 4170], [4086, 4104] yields 8.02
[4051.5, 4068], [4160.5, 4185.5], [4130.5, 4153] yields 0.72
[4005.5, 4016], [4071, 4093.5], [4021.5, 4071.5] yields -4.84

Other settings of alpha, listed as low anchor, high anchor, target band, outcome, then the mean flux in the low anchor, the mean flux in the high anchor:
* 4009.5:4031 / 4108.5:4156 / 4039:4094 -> 2.4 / 16.1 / 13.6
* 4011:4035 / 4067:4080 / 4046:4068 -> -0.8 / 16.2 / 14.5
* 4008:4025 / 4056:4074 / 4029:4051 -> -0.5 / 16.1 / 15.3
